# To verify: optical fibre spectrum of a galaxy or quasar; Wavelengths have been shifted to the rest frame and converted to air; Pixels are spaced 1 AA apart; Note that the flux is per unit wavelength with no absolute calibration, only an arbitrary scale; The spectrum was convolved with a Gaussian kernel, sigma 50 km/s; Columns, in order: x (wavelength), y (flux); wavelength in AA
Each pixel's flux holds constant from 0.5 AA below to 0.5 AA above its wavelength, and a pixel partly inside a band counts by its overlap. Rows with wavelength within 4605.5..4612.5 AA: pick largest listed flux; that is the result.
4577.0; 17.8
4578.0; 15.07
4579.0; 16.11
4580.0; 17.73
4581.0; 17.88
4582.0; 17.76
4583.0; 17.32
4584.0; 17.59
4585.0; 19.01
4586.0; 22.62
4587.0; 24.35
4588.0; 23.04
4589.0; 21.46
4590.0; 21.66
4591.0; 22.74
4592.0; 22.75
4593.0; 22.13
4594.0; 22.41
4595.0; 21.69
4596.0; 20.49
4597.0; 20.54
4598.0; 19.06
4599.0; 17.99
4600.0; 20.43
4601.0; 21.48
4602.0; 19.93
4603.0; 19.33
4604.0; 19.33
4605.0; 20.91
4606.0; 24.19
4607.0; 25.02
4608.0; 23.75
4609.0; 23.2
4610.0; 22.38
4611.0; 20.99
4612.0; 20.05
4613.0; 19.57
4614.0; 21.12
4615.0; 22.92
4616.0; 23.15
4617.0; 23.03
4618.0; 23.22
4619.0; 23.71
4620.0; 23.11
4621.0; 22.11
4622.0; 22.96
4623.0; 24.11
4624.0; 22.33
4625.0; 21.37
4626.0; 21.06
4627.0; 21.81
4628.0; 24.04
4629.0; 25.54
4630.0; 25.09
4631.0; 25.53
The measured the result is 25.02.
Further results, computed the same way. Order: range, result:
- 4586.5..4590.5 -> 24.35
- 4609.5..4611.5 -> 22.38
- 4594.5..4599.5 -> 21.69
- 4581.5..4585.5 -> 19.01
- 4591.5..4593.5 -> 22.75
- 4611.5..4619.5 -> 23.71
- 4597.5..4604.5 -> 21.48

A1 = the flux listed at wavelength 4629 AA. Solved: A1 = 25.54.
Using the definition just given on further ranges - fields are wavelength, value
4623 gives 24.11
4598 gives 19.06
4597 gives 20.54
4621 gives 22.11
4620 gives 23.11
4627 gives 21.81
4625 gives 21.37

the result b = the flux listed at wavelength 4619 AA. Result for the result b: 23.71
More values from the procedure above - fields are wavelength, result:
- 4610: 22.38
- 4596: 20.49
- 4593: 22.13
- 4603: 19.33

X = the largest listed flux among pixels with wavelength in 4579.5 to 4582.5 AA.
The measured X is 17.88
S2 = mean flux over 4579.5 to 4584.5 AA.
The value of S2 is 17.7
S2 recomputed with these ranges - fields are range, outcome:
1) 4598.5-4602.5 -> 20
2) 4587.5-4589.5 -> 22.2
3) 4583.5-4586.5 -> 19.7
